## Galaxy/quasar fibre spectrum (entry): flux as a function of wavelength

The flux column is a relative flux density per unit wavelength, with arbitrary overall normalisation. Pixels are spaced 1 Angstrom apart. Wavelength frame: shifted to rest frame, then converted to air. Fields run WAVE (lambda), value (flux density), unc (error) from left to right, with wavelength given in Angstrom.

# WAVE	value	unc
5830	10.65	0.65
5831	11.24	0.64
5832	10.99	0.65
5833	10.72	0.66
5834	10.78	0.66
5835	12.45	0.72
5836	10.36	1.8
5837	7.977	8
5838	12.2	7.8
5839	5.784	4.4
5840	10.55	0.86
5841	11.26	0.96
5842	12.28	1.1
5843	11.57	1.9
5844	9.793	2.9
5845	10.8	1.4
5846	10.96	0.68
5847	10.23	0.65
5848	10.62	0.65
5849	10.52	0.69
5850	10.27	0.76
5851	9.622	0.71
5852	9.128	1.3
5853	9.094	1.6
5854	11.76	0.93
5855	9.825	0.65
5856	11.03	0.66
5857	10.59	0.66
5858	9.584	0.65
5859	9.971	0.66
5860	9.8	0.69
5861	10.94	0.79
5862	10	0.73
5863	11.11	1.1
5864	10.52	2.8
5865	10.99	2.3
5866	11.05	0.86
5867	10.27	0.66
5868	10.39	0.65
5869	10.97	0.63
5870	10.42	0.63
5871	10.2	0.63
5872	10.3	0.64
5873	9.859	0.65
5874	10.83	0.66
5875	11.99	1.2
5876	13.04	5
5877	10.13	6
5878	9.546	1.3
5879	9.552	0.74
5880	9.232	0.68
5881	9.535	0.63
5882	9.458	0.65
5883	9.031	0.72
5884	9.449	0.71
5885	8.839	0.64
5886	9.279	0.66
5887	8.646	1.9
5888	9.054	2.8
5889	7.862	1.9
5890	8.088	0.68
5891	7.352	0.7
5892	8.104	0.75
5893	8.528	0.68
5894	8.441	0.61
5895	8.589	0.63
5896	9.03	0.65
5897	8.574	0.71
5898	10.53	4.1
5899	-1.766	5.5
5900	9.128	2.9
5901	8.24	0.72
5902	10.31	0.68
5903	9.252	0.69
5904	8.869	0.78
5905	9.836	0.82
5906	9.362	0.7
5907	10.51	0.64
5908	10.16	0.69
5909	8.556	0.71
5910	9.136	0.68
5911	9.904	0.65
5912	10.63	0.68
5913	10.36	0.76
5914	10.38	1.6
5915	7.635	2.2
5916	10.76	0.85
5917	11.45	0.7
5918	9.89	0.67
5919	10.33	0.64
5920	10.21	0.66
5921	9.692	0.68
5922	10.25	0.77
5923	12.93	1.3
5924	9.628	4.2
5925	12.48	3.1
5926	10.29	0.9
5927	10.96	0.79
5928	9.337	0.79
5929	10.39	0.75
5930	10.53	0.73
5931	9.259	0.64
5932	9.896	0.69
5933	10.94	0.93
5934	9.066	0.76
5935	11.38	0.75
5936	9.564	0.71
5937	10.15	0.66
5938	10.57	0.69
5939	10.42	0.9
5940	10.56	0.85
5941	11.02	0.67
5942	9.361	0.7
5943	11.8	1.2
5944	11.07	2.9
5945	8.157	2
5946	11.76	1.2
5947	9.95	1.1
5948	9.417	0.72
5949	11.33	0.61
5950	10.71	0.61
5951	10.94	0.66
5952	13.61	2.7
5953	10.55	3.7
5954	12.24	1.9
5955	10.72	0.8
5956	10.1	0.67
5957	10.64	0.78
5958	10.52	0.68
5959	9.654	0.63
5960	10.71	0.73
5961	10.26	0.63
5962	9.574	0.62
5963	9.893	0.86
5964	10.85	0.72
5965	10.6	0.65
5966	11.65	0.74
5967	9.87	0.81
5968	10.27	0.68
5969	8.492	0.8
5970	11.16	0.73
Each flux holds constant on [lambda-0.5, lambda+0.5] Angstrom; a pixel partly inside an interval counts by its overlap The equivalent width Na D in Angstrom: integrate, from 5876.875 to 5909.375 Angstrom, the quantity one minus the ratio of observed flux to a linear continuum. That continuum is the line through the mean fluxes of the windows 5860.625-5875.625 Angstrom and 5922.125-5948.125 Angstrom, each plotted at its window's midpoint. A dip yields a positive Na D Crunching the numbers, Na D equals 5.6 Angstrom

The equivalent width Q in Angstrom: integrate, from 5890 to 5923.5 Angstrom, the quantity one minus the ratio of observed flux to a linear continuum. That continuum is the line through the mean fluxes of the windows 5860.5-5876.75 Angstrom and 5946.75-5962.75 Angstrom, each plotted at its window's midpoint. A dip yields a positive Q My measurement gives 4.72 Angstrom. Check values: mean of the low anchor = 10.8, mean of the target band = 9.23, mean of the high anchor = 10.7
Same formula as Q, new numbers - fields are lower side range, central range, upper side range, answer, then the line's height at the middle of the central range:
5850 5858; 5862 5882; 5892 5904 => -2.5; 9.3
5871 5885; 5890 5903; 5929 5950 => 2.8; 10.2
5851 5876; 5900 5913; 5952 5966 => 1.2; 10.6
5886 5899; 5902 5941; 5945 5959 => -2.9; 9.47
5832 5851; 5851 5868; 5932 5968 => 0.3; 10.5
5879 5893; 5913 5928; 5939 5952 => -0.9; 9.85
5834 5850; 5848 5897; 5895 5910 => -1.3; 9.55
